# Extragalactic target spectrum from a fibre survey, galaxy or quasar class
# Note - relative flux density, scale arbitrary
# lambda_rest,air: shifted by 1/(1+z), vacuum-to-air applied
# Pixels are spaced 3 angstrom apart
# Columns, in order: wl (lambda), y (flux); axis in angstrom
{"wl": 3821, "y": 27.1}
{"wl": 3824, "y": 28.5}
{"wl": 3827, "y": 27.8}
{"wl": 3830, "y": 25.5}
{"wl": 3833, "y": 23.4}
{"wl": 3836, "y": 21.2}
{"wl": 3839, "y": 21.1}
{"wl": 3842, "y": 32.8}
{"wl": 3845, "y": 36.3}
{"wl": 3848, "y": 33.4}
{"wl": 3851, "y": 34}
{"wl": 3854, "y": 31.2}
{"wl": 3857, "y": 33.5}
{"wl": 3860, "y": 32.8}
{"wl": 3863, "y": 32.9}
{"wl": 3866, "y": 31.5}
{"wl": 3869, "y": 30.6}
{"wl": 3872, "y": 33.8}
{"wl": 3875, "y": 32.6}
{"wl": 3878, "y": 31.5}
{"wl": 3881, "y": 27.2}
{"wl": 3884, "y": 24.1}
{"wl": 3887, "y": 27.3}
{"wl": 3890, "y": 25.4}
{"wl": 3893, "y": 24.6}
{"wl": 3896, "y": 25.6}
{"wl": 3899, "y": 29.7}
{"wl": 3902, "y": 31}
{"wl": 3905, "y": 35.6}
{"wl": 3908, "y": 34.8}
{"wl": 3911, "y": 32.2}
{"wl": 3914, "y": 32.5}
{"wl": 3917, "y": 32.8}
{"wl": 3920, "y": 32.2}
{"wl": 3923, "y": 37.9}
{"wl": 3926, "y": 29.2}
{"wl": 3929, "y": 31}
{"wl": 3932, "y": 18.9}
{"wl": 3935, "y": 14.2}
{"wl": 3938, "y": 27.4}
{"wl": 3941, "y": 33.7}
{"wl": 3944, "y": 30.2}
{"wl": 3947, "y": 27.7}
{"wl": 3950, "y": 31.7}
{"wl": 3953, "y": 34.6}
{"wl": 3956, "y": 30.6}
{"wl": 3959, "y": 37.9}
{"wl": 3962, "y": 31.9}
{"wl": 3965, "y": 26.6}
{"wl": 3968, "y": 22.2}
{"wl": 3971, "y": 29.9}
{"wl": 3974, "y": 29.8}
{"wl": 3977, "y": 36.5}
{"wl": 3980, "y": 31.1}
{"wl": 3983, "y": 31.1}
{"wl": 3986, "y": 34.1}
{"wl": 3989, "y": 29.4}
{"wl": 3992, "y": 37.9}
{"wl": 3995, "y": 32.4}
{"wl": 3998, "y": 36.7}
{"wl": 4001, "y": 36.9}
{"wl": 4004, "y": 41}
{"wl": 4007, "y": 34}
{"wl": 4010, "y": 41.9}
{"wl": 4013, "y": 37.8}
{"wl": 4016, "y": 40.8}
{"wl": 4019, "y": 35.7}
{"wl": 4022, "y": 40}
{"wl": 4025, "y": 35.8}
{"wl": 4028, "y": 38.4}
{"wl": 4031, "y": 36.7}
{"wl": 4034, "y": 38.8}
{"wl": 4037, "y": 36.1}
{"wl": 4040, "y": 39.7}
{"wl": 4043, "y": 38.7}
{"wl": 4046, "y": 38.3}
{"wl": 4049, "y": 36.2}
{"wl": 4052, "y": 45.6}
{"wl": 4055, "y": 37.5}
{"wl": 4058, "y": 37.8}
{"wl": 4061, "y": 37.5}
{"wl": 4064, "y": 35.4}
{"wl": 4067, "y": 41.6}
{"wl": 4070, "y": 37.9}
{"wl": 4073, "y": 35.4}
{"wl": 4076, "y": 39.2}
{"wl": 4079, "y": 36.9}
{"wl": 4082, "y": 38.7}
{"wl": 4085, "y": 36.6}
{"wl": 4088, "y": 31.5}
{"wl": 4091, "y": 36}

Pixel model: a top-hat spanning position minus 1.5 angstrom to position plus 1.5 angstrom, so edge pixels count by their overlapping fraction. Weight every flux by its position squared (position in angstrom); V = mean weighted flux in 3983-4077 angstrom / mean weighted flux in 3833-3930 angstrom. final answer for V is 1.32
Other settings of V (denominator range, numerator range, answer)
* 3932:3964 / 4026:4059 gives 1.37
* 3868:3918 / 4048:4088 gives 1.38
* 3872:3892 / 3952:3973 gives 1.12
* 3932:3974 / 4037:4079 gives 1.40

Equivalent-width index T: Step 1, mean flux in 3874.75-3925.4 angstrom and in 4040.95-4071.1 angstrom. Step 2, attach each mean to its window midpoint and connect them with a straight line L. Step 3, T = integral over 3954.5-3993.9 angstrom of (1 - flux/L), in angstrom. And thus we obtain 3.26 angstrom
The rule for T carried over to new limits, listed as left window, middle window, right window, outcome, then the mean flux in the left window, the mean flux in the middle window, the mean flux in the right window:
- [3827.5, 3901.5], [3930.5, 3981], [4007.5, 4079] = 7.2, 29.3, 29.1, 38.3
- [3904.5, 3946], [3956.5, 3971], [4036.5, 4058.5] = 1.3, 30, 29.7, 38.9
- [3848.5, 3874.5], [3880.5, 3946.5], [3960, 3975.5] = 3.3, 32.6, 29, 28.4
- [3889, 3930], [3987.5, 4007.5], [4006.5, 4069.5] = 0.3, 31.1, 35.5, 38.4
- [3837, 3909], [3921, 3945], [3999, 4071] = 4.0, 30.5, 27.9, 38.3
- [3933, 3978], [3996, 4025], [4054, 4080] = -3.9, 29.5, 38.1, 37.7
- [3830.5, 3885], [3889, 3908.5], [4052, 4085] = 1.5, 30.2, 29.4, 38.1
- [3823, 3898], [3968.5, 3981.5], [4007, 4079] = 1.4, 29.2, 31.1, 38.3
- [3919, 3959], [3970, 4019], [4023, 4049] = -1.3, 29.5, 35.2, 37.8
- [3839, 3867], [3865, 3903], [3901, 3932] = 4.3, 32.5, 28.8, 32.3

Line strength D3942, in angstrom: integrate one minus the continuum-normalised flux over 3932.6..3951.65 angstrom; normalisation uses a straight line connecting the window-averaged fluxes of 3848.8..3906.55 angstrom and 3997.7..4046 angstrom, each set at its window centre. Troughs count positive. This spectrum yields 3.77 angstrom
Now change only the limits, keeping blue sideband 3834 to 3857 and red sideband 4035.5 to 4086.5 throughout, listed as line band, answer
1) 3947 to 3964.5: 0.9 angstrom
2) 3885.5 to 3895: 1.8 angstrom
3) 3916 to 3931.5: 0.6 angstrom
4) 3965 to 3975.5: 2.3 angstrom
